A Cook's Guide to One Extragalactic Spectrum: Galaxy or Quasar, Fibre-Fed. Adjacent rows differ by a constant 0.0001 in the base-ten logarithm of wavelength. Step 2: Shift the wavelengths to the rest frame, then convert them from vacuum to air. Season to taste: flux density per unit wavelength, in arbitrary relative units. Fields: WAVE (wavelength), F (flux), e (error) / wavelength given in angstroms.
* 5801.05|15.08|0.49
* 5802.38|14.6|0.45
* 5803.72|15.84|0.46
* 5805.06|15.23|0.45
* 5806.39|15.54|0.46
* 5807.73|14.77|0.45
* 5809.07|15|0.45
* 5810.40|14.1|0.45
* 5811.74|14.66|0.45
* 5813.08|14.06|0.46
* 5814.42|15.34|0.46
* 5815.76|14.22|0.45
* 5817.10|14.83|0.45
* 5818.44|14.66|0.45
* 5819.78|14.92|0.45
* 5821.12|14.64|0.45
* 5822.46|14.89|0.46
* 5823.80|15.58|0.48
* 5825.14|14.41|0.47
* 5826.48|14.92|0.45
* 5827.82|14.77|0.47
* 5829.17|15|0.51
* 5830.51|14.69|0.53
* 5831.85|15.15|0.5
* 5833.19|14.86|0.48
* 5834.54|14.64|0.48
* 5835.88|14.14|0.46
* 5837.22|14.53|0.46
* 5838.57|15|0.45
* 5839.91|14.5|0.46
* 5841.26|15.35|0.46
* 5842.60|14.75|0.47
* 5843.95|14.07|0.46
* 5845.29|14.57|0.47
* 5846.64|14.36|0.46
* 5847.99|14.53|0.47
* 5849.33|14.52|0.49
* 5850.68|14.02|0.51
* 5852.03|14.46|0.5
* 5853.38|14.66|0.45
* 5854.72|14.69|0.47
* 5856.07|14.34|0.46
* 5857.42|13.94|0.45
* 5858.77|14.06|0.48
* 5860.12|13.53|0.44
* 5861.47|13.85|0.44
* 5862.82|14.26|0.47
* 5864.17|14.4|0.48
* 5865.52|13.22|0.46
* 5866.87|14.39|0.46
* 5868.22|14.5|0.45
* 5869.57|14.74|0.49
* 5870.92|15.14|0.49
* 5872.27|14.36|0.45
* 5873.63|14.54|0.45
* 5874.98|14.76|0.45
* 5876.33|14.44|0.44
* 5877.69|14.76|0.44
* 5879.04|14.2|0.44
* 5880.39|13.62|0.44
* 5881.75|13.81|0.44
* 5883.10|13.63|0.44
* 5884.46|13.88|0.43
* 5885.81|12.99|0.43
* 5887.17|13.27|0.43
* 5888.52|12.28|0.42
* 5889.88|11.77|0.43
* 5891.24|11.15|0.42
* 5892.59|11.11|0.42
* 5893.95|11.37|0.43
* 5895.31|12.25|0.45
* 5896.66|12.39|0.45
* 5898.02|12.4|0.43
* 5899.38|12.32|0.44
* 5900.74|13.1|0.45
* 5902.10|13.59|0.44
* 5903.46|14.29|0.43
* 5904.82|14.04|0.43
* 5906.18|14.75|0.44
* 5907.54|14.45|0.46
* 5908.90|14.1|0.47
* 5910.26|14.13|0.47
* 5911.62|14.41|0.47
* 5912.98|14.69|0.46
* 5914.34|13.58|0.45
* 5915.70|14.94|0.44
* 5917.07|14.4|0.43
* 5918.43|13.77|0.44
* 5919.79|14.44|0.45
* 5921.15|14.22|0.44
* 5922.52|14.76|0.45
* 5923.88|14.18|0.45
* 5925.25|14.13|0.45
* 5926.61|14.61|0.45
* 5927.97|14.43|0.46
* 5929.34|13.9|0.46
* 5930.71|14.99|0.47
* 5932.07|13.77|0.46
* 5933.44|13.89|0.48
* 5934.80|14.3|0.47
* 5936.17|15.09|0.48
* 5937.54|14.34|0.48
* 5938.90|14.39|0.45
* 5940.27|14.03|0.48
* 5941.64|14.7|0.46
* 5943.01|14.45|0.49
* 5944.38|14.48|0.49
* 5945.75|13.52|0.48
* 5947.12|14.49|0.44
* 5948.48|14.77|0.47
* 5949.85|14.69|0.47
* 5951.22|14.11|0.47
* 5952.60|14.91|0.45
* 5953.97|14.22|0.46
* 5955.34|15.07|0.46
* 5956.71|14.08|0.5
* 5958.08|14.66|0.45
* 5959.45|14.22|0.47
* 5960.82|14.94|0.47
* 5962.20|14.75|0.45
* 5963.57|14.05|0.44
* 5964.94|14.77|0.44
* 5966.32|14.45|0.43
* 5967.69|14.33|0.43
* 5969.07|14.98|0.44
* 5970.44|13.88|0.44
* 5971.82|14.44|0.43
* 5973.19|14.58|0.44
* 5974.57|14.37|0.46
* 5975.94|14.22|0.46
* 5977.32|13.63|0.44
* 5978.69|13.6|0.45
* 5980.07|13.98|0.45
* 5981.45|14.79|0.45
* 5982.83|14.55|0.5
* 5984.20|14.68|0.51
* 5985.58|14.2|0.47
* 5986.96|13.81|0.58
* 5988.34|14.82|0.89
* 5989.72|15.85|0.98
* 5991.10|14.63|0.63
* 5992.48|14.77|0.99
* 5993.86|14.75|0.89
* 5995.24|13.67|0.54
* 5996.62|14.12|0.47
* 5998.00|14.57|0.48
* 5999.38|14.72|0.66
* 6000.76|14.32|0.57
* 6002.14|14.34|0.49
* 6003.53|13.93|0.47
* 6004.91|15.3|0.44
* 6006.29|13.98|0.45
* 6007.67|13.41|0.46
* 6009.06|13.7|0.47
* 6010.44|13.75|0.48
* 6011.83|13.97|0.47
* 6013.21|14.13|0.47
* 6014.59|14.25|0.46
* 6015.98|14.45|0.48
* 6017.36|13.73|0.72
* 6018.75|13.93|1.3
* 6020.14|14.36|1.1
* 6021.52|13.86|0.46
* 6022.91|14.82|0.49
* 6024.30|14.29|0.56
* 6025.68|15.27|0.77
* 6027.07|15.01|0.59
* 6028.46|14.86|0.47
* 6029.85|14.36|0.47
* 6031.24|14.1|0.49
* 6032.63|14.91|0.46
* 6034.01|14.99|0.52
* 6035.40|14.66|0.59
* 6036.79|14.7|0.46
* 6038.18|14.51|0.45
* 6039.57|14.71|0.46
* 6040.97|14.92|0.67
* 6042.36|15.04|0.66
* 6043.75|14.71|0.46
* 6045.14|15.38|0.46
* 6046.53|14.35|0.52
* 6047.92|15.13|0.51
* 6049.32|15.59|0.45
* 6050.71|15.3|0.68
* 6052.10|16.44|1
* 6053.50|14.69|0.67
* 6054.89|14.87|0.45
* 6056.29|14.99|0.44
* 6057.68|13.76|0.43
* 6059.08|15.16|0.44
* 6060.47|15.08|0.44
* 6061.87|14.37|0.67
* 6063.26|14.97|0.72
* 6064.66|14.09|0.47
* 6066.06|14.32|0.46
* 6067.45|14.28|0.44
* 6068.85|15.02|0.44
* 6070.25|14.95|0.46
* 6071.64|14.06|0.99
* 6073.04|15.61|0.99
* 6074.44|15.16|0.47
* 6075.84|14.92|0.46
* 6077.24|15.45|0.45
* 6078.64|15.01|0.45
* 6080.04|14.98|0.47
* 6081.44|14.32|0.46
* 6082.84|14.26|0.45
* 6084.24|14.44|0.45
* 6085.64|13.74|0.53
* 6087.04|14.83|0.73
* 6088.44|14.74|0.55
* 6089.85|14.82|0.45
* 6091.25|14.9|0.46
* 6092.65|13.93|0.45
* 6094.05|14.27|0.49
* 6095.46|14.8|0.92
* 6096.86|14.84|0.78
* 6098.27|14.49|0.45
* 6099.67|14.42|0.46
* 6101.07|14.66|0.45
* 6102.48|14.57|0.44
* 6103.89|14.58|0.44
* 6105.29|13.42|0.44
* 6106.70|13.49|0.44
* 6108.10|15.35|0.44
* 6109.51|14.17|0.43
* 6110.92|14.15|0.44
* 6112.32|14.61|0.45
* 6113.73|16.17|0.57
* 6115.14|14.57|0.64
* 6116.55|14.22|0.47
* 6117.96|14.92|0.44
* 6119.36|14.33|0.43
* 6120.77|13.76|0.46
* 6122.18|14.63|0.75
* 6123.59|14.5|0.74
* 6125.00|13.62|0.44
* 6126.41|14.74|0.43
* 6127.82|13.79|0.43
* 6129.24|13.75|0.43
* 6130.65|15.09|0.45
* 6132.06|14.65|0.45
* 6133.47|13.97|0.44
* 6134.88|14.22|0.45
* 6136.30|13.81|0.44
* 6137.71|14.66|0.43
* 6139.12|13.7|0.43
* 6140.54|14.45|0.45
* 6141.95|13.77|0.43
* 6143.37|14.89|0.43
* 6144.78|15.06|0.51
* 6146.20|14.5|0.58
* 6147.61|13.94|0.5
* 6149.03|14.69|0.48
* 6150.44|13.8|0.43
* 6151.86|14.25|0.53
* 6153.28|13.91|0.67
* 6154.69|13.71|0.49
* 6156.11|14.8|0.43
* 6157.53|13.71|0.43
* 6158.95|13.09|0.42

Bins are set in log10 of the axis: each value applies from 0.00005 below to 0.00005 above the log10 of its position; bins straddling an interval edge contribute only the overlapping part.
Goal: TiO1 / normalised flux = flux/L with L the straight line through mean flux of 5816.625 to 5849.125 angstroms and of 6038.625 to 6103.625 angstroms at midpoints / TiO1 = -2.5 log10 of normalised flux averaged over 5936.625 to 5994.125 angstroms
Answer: 0.02 mag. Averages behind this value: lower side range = 14.7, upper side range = 14.8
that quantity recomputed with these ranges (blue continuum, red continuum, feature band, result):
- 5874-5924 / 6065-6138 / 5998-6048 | -0.02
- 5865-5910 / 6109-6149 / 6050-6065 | -0.06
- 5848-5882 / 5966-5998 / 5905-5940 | 0.00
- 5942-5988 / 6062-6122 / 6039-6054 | -0.04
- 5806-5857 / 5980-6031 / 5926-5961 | 0.00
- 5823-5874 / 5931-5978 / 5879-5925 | 0.08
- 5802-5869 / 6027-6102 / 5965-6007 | 0.02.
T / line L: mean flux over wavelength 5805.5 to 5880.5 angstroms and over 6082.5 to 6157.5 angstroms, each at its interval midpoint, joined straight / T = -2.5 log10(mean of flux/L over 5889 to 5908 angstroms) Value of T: 0.14 mag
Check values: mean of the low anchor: 14.6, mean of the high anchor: 14.4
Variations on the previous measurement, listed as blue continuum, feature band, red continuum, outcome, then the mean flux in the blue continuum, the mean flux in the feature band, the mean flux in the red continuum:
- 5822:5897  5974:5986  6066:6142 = 0.00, 14.1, 14.2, 14.5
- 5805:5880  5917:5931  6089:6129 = 0.02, 14.6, 14.3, 14.4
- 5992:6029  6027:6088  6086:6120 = -0.03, 14.3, 14.8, 14.5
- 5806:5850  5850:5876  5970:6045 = 0.03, 14.7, 14.3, 14.4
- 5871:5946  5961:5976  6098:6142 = -0.04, 13.8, 14.5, 14.4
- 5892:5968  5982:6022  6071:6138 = 0.00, 14.1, 14.3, 14.5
